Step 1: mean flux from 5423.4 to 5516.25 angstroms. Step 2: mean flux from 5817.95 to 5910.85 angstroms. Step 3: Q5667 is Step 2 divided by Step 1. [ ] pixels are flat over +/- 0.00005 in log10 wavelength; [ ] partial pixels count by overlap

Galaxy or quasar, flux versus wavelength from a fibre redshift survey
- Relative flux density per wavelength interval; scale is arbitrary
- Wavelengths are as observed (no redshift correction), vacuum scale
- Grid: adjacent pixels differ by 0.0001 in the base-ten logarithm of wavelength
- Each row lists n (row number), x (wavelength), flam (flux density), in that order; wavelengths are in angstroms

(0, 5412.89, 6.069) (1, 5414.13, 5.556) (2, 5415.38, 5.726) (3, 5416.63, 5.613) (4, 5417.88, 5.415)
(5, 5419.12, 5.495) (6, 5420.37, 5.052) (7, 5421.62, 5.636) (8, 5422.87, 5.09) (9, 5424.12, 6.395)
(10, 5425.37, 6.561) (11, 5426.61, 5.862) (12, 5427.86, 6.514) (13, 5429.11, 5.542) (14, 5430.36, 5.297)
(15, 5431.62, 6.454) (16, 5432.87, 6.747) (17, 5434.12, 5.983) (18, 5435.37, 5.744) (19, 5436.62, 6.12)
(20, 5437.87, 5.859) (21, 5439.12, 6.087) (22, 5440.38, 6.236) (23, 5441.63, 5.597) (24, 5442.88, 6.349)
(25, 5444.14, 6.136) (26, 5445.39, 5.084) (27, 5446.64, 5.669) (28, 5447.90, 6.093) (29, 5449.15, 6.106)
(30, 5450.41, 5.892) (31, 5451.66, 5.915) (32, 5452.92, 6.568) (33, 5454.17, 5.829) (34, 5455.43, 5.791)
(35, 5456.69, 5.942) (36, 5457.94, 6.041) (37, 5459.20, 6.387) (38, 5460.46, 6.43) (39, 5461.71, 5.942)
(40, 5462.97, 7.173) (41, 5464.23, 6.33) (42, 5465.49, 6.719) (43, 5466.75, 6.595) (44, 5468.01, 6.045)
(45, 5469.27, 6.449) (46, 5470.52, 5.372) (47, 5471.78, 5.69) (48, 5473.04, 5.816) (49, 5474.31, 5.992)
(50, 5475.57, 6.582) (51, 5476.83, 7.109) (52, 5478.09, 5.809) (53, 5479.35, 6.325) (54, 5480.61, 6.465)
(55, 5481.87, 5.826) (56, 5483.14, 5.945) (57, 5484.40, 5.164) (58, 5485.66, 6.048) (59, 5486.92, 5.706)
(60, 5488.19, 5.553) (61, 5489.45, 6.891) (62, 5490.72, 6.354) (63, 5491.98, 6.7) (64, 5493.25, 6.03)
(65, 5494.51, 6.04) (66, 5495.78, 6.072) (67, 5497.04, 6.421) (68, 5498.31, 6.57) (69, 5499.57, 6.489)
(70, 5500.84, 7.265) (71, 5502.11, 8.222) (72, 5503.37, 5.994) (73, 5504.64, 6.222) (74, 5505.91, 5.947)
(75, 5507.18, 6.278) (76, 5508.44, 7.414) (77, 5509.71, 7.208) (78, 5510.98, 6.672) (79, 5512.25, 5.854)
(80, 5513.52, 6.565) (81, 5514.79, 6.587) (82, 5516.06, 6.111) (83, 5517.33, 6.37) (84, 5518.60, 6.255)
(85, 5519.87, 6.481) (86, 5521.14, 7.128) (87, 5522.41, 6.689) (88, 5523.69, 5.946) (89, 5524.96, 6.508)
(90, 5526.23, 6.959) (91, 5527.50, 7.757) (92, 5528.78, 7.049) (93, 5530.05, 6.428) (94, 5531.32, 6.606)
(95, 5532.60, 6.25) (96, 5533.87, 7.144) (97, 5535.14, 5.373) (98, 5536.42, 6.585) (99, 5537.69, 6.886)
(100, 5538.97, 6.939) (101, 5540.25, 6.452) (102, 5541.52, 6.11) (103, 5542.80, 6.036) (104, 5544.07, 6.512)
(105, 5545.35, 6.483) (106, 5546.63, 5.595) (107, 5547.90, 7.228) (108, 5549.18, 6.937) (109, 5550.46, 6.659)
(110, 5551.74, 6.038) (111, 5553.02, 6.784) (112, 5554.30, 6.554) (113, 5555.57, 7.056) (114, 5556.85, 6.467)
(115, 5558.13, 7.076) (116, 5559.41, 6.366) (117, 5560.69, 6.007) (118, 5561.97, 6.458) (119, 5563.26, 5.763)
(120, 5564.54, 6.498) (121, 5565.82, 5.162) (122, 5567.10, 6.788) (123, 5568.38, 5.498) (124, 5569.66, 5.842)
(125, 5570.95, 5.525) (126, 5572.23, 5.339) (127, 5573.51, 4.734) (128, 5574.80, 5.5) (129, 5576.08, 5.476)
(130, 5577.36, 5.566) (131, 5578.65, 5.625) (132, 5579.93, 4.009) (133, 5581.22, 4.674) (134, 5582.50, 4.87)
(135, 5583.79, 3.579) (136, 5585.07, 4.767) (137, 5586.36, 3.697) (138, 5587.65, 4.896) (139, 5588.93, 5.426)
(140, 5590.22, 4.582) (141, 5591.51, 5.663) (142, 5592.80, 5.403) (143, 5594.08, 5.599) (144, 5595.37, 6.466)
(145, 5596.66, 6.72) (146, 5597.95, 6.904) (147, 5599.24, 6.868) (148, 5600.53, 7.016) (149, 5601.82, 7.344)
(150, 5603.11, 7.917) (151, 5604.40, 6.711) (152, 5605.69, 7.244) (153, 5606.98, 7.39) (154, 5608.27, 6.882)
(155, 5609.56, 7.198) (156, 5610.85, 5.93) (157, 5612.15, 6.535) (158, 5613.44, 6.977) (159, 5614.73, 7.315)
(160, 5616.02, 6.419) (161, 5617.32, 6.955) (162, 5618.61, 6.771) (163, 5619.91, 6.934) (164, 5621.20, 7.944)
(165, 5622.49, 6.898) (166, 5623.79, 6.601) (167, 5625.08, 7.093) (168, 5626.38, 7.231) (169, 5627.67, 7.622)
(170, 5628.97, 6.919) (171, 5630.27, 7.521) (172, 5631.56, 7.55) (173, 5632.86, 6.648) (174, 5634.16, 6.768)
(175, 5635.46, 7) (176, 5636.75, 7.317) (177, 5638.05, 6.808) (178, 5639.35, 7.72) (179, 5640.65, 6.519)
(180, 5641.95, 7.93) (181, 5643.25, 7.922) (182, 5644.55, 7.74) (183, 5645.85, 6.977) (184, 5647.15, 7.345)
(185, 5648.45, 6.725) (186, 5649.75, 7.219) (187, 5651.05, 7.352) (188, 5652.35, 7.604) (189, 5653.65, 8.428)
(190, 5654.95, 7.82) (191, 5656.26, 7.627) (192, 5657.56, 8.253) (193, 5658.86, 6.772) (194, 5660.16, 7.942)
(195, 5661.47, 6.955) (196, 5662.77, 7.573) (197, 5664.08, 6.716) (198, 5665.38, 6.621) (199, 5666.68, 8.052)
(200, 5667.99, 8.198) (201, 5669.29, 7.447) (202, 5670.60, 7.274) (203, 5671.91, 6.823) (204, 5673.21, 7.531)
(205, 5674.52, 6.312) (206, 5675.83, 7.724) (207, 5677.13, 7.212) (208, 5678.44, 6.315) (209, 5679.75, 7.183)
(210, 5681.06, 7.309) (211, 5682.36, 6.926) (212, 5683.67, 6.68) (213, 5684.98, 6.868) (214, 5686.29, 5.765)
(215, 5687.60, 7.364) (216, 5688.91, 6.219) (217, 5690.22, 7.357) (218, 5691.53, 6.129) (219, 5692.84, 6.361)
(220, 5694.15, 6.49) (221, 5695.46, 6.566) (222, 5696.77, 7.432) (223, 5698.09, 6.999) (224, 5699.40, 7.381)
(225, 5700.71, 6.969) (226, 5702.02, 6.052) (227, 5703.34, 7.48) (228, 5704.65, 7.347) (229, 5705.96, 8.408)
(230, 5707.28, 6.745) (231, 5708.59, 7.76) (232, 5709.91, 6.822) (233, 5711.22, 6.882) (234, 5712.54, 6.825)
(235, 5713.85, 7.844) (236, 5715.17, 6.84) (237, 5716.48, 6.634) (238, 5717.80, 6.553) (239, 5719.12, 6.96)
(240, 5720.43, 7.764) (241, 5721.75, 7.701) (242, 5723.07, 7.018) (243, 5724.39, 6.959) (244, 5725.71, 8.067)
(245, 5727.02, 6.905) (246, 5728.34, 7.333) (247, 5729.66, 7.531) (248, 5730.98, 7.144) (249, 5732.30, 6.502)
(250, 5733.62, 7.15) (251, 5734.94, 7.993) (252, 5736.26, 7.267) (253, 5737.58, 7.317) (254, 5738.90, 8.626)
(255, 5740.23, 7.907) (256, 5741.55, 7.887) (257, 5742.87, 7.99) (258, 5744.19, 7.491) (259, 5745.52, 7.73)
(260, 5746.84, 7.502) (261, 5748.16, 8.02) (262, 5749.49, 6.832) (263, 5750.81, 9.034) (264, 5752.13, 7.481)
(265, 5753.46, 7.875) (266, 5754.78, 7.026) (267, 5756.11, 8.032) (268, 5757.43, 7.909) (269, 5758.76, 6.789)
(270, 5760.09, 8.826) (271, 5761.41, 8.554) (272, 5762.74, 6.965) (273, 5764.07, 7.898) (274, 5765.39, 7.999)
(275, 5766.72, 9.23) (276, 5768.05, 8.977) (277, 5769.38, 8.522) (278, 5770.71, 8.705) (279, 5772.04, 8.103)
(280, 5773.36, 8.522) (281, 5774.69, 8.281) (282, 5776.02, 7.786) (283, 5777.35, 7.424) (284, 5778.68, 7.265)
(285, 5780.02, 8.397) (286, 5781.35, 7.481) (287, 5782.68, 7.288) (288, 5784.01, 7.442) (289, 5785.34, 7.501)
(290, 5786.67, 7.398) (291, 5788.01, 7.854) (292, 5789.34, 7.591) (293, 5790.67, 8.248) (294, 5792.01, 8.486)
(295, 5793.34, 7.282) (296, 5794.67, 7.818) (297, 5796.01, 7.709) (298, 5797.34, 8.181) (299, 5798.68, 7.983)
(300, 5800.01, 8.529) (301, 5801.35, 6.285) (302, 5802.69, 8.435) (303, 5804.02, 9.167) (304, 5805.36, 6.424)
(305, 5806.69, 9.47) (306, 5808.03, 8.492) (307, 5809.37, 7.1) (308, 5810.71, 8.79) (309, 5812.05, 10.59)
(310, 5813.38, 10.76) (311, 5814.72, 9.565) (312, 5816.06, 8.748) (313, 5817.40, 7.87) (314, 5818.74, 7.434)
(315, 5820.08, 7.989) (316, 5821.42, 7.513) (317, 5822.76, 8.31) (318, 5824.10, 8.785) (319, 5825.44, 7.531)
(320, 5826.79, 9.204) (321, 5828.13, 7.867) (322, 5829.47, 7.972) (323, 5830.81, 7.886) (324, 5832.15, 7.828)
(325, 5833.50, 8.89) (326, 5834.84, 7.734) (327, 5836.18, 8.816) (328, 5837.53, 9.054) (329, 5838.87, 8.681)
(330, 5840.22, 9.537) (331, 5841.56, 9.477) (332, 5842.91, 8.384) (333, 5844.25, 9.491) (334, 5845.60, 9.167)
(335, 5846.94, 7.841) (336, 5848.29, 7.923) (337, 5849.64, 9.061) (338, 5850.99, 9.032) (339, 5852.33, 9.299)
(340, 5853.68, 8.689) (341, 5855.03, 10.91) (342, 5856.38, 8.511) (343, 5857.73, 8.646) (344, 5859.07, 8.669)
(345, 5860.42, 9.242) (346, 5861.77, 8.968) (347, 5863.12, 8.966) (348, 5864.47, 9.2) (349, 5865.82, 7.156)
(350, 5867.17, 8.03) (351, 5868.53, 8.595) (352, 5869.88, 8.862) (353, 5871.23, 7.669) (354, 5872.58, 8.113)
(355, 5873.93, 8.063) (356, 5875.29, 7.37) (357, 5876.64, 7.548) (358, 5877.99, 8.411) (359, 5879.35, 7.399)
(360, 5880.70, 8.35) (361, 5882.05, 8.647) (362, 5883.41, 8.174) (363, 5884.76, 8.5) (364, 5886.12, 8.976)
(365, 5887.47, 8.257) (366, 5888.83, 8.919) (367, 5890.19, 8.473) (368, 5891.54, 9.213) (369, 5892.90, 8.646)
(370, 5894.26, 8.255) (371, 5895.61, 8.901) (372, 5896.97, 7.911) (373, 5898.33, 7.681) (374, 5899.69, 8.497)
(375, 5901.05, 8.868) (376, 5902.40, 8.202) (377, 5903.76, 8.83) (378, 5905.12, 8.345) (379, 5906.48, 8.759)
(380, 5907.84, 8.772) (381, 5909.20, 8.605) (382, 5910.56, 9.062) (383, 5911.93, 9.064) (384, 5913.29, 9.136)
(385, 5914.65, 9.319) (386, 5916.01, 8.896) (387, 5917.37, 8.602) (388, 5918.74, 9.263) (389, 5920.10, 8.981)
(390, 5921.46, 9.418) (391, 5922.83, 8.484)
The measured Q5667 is 1.37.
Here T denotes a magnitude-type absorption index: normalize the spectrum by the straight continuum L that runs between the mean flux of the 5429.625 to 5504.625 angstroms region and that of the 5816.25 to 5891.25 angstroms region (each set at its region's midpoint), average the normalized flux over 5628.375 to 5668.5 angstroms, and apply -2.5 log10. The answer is -0.02 mag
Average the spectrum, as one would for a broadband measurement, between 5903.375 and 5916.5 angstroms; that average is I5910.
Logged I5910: 8.88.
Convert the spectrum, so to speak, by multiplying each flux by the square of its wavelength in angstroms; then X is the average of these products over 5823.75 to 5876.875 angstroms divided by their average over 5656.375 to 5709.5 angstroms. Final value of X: 1.3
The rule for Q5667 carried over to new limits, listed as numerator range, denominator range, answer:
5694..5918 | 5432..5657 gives 1.26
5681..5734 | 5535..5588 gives 1.20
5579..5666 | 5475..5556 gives 1.04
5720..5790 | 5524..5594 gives 1.30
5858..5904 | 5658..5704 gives 1.20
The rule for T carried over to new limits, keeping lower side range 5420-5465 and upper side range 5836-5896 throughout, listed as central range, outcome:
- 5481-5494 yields 0.05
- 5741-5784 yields 0.01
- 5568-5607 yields 0.21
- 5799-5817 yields -0.05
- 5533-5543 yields 0.03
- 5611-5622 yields 0.02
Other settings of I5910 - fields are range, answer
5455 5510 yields 6.3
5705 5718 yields 7.16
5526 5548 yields 6.56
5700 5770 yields 7.55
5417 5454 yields 5.91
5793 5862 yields 8.53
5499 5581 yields 6.34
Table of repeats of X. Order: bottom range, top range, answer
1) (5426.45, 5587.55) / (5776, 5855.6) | 1.51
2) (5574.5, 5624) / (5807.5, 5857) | 1.53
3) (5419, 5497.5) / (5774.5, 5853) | 1.55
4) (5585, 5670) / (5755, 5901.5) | 1.28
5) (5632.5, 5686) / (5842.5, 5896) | 1.27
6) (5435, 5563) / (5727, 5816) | 1.38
